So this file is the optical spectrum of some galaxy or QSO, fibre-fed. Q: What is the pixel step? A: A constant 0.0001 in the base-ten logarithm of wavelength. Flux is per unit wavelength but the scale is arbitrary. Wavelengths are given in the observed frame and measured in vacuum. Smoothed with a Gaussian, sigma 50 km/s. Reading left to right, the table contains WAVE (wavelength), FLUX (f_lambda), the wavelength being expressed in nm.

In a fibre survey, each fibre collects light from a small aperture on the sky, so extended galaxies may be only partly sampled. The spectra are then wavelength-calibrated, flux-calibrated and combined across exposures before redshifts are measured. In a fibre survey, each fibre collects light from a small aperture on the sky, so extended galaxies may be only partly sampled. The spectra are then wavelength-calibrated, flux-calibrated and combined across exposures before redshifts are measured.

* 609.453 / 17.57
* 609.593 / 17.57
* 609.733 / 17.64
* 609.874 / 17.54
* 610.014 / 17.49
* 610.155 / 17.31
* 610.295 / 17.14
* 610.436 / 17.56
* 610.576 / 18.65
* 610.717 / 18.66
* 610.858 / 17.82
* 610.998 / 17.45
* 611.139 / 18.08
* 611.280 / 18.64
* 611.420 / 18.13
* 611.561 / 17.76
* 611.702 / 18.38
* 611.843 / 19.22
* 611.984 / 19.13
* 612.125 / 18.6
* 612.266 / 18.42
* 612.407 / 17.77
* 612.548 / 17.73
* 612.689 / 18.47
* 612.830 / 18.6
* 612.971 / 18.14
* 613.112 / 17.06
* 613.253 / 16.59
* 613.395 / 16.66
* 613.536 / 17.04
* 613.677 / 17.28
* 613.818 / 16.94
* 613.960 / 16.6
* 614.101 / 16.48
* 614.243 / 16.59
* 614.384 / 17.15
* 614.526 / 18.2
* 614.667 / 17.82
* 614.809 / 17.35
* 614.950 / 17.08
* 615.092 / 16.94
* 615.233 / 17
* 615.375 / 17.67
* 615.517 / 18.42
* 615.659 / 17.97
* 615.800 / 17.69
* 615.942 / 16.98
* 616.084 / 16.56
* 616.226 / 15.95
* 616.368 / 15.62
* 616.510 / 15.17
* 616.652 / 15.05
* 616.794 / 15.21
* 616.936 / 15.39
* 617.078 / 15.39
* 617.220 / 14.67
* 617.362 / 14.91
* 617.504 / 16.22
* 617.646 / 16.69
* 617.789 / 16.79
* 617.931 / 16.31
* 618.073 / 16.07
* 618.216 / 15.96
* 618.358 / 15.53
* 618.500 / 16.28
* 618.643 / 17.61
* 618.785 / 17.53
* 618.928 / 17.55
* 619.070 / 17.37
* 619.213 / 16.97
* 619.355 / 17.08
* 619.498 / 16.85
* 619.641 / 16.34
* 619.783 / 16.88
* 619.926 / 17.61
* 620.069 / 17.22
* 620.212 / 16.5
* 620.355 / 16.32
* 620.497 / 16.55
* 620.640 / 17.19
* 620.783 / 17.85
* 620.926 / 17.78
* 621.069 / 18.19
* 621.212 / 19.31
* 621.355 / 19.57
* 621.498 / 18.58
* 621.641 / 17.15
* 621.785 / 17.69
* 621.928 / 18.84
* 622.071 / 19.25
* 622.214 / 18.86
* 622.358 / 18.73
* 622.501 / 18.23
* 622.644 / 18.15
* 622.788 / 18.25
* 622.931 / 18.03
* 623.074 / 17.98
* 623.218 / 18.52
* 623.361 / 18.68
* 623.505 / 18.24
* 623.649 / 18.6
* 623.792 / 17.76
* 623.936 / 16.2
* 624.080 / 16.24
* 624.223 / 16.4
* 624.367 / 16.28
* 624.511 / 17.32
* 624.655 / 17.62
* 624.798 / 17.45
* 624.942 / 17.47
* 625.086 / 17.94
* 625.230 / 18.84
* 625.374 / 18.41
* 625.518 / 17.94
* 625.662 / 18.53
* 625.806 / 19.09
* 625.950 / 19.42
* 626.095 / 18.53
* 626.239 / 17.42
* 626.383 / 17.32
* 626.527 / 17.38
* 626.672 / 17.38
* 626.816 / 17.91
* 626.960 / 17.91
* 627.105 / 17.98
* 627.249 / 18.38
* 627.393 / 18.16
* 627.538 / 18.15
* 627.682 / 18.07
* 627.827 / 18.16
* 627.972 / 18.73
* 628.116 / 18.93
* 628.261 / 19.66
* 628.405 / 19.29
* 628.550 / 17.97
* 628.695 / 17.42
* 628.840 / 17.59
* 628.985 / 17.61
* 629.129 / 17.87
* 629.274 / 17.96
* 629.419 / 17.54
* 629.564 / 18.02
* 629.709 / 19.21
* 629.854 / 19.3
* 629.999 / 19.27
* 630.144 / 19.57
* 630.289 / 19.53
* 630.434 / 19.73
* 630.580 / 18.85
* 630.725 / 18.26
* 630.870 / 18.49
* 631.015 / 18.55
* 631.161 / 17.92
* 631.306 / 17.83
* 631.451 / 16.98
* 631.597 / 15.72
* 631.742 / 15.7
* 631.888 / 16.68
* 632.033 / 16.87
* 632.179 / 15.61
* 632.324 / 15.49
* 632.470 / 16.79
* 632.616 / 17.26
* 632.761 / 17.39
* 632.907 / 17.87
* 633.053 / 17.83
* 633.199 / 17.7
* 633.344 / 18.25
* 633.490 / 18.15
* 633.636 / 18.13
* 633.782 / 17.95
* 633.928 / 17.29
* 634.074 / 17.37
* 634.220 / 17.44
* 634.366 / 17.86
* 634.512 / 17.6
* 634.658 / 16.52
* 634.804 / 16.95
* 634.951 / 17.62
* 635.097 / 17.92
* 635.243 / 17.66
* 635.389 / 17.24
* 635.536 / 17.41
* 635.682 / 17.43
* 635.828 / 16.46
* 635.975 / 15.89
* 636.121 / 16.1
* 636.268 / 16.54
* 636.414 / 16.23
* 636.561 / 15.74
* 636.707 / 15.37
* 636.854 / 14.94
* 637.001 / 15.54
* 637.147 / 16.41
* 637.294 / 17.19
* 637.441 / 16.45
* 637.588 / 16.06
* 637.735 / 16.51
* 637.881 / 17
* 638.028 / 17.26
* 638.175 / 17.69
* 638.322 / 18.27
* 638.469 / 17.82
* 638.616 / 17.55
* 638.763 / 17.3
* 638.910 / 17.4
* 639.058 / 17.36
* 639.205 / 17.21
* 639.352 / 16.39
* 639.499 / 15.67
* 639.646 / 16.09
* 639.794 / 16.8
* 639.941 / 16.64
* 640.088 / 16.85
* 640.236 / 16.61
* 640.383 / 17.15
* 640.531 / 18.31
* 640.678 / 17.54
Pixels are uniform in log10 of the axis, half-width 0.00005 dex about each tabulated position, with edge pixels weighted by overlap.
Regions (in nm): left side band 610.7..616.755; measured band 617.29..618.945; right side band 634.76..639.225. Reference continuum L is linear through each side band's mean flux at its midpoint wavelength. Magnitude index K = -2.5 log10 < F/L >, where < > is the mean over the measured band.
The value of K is 0.059 mag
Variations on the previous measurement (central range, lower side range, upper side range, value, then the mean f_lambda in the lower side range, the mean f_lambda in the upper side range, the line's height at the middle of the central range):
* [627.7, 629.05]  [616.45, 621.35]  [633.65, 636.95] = -0.10 mag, 16.6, 16.9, 16.8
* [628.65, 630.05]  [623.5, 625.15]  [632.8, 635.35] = -0.04 mag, 17.3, 17.6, 17.5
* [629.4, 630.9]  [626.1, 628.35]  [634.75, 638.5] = -0.07 mag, 18.1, 16.7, 17.7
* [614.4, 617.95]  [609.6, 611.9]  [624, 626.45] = 0.09 mag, 17.9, 17.8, 17.9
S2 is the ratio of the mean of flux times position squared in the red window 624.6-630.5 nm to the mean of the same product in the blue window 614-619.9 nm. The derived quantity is 1.14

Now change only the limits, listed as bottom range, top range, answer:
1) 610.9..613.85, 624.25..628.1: 1.05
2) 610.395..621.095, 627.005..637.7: 1.08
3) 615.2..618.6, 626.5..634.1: 1.15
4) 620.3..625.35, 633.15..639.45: 0.99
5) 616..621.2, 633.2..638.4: 1.09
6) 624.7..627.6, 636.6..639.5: 0.96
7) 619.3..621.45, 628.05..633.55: 1.06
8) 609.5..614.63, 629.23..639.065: 1.05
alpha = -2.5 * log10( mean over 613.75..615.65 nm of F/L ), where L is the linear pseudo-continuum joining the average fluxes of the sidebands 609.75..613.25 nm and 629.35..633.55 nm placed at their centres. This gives 0.05 mag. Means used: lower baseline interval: 18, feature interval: 17.3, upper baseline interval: 17.8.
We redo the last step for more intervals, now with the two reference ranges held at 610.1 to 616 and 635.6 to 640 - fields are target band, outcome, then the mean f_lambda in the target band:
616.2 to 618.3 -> 0.120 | 15.7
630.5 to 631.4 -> -0.084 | 18.3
